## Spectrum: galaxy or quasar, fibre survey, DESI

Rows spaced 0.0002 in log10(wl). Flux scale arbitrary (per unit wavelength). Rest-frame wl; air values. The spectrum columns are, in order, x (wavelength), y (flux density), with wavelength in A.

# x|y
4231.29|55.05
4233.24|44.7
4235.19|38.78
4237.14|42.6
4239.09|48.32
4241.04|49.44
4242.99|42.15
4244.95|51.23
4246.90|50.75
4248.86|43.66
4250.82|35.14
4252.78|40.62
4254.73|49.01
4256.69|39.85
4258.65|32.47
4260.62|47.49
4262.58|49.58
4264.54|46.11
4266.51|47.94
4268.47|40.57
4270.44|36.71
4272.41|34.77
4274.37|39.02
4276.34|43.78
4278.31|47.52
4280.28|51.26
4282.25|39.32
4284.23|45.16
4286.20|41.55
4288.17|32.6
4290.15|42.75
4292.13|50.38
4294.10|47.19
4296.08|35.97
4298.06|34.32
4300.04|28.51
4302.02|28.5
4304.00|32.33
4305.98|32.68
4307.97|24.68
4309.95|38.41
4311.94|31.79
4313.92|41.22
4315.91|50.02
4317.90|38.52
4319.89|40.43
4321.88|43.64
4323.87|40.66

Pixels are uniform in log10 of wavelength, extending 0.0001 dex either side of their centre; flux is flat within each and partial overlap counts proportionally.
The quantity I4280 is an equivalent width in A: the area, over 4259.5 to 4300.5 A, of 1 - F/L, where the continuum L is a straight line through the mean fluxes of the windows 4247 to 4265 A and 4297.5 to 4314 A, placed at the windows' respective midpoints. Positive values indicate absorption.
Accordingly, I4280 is -5.0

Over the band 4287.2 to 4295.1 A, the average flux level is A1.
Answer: 43.2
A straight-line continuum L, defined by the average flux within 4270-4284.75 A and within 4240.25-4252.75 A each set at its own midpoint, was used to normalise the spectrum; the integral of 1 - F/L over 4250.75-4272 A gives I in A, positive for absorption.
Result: 0.61 A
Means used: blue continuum 45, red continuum 42.3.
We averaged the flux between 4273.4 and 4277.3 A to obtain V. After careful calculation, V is 41.4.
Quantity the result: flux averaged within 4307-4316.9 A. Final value 37.3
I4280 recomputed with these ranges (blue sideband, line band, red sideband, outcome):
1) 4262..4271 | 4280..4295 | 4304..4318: -1.07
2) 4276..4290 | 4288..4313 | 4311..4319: 3.69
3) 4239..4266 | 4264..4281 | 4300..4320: -0.63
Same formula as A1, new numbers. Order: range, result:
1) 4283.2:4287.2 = 43.3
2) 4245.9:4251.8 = 43.2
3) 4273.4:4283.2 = 44.2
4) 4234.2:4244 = 44.3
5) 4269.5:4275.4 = 36.9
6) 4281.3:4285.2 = 42.2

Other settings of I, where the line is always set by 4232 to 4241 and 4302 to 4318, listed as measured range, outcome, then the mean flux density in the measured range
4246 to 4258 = 0.0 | 42.8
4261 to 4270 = -1.0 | 45.6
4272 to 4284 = -1.1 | 43.2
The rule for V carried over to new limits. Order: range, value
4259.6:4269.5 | 46.2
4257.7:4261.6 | 40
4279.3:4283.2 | 45.4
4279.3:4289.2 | 42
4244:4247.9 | 51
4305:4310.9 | 31.9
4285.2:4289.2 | 37.2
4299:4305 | 29.8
